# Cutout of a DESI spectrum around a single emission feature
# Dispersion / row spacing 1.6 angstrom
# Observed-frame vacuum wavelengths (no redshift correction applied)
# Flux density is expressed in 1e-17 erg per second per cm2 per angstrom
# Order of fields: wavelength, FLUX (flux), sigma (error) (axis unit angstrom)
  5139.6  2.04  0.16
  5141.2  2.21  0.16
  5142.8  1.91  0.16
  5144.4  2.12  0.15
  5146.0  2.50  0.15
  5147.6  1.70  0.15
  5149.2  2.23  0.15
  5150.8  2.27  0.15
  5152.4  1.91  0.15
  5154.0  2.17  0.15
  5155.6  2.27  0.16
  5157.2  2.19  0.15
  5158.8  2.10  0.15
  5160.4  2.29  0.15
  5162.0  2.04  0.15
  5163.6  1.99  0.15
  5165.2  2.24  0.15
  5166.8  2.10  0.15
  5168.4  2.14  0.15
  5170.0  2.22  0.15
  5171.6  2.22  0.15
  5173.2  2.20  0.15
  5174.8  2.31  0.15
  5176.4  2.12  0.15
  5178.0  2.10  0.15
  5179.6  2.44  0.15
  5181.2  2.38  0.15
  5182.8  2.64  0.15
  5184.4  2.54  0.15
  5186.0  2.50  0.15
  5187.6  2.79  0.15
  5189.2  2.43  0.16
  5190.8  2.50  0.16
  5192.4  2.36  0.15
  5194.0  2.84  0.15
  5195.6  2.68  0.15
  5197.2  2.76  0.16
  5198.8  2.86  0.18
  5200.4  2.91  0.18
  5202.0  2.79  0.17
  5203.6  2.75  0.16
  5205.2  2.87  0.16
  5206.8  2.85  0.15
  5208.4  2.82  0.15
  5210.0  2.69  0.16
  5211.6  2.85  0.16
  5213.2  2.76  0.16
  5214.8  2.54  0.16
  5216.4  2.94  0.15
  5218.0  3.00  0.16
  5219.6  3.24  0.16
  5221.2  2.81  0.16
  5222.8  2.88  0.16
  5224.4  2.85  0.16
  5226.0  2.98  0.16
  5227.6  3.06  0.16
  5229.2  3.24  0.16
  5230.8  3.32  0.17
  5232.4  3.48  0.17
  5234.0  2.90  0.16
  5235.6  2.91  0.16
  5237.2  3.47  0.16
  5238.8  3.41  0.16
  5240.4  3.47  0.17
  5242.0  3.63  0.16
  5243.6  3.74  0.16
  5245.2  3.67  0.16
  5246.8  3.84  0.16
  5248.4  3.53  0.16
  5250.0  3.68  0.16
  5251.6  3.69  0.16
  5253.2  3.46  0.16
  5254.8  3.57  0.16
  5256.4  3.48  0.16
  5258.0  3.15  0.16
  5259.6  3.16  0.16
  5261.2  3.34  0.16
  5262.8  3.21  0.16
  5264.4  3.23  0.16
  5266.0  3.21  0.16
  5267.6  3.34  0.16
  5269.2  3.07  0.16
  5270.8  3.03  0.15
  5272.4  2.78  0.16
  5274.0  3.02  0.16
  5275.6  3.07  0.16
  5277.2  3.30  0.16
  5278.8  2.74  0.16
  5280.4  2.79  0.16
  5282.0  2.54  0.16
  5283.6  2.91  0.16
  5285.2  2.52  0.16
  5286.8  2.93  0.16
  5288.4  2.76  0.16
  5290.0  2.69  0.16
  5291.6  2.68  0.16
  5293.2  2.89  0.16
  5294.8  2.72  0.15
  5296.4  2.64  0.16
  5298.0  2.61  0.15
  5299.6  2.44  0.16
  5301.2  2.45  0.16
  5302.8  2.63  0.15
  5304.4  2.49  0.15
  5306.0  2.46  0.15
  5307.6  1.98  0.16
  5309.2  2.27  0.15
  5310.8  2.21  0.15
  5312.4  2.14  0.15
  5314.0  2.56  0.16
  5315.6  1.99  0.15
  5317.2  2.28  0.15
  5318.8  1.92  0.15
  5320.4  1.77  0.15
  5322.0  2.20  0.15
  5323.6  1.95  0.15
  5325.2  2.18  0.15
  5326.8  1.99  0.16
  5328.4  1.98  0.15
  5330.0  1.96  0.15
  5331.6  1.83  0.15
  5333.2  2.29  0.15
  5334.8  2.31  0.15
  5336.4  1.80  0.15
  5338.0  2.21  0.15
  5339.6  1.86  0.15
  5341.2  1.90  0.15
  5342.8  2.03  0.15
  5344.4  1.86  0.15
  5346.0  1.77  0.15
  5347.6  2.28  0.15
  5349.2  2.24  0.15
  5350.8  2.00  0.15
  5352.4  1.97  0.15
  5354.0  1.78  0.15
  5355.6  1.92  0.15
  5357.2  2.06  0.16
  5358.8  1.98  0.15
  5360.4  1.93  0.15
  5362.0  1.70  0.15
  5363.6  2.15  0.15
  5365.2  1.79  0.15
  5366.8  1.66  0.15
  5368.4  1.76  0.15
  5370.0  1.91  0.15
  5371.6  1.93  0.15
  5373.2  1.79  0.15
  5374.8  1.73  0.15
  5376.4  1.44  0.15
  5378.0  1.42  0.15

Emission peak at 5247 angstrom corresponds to C III] 1909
